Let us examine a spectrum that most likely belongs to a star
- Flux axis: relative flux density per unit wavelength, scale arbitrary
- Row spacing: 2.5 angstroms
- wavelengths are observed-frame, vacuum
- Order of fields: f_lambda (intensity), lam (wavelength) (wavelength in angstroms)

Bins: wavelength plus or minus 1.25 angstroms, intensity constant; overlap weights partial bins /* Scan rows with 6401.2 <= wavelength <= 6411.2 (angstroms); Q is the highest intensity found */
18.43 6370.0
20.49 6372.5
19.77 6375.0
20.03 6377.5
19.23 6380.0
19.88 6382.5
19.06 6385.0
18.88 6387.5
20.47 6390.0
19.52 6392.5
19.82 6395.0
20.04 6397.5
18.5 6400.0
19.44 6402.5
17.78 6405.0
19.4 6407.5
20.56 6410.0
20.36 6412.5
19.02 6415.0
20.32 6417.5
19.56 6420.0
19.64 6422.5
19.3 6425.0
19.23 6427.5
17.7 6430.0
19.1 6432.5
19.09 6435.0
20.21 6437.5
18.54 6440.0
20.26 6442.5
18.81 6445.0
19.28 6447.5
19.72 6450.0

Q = 20.56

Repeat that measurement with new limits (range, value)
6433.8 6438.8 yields 20.21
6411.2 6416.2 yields 20.36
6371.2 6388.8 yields 20.49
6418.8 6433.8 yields 19.64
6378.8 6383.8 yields 19.88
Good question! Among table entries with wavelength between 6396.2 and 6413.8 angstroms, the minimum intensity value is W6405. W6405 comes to 17.78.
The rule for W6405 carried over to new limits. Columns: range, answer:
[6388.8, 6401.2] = 18.5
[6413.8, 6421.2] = 19.02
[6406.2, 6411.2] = 19.4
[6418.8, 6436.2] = 17.7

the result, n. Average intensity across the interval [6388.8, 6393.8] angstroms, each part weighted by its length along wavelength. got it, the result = 20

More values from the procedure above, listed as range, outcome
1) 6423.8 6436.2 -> 18.9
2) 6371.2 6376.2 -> 20.1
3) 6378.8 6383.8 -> 19.6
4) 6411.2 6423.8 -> 19.8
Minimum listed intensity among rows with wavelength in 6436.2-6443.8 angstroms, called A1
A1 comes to 18.54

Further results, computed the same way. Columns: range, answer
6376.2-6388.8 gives 18.88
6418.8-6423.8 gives 19.56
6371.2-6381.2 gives 19.23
